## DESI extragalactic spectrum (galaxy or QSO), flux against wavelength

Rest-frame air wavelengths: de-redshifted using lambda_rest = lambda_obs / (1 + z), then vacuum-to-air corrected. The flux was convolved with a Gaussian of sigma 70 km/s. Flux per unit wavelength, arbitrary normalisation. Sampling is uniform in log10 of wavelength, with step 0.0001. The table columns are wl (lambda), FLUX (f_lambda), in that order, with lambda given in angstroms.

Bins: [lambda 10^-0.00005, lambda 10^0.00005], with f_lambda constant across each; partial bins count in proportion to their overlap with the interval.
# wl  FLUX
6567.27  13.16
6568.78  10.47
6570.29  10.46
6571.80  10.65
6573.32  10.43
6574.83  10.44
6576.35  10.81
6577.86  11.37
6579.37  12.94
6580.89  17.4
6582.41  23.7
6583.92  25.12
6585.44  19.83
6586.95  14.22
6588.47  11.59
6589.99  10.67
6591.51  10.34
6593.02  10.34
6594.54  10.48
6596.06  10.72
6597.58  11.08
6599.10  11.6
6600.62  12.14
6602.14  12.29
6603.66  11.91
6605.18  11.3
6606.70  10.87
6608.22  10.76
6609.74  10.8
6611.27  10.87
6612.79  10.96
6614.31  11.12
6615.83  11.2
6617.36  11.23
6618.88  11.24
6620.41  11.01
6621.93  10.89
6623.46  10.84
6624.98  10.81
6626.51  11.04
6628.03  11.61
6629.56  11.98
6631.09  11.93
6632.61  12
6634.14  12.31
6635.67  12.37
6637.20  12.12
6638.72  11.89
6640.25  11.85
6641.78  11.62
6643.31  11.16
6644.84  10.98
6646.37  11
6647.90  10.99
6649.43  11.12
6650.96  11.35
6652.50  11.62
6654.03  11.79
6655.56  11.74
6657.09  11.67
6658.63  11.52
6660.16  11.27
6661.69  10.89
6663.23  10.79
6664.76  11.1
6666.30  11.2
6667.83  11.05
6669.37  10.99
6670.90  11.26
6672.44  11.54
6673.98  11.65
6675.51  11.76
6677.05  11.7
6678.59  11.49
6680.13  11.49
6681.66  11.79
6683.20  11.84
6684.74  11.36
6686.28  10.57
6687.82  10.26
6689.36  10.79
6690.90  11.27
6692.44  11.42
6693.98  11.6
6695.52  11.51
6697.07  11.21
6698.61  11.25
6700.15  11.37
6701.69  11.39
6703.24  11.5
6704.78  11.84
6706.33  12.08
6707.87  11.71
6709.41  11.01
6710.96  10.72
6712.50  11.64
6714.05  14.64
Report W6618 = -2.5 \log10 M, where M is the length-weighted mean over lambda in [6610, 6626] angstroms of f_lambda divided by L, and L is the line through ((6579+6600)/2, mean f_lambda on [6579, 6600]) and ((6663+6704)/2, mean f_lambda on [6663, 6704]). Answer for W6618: 0.21 mag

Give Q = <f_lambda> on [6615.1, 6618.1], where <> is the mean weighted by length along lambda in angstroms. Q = 11.2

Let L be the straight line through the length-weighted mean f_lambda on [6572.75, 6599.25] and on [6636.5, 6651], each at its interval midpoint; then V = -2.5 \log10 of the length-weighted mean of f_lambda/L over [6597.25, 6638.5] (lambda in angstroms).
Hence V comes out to 0.08 mag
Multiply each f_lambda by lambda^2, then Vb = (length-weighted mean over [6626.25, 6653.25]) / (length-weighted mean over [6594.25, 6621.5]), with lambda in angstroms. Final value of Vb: 1.05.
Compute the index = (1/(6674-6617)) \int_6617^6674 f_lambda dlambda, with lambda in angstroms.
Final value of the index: 11.4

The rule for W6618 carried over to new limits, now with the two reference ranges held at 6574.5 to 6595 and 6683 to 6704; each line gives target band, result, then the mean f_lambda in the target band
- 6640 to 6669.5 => 0.10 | 11.3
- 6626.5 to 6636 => 0.09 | 11.9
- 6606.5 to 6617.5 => 0.23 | 11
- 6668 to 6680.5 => 0.03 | 11.5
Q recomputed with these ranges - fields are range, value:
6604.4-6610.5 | 10.9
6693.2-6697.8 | 11.4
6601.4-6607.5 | 11.6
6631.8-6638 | 12.2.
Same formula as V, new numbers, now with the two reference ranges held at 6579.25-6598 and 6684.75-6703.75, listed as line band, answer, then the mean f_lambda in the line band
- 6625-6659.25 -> 0.11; 11.6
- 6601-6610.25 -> 0.23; 11.4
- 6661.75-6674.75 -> 0.08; 11.2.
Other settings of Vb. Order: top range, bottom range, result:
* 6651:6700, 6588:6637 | 1.03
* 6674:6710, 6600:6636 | 1.03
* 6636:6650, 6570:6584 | 0.84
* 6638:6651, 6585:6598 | 0.96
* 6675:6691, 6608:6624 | 1.05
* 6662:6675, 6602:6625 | 1.02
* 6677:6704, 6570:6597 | 0.87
